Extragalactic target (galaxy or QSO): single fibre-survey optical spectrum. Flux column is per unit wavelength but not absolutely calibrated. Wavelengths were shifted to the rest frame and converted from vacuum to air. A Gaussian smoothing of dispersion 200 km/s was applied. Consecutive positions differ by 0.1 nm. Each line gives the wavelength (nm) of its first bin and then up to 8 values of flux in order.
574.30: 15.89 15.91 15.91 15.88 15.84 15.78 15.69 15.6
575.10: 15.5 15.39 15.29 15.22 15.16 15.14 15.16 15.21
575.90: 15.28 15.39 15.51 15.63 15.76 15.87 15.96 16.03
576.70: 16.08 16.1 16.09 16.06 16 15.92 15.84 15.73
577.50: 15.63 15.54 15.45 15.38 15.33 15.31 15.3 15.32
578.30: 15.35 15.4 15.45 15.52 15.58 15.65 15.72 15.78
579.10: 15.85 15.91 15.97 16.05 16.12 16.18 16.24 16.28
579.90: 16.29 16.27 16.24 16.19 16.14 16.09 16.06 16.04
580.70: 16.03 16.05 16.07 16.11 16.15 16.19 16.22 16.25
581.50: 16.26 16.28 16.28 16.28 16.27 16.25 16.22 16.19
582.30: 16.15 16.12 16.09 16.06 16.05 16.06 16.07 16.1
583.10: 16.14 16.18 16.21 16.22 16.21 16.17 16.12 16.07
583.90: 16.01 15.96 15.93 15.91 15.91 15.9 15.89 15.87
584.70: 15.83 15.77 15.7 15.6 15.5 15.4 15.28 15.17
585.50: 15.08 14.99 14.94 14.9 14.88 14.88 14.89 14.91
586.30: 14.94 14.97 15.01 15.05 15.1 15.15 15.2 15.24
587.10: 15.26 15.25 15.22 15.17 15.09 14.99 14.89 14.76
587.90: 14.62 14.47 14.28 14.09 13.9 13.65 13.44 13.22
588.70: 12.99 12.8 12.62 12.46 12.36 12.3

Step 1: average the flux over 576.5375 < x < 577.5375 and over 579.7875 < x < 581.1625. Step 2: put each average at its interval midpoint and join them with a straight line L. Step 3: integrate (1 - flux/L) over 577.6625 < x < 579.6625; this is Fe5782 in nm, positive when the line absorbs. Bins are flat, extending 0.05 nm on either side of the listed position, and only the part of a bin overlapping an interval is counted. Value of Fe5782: 0.05 nm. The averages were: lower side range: 16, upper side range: 16.1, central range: 15.6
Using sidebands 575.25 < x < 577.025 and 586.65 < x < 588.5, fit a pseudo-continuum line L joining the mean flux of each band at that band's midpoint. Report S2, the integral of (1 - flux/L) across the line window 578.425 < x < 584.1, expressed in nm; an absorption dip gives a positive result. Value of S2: -0.32 nm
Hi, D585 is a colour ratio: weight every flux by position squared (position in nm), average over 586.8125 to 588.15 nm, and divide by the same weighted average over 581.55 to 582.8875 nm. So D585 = 0.9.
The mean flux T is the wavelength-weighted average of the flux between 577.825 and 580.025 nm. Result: 15.8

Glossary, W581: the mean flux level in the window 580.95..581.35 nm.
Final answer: 16.2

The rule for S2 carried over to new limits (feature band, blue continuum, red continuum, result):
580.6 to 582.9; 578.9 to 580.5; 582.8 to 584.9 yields -0.02 nm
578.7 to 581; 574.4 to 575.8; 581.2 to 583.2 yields -0.01 nm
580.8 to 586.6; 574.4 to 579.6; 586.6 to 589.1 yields -0.39 nm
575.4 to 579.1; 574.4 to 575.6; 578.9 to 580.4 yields 0.05 nm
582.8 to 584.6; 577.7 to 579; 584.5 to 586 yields -0.08 nm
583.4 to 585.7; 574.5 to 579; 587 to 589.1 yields -0.18 nm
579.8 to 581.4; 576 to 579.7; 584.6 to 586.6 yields -0.06 nm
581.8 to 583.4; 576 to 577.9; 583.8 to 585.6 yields -0.04 nm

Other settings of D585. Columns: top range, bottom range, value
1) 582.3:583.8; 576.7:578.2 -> 1.05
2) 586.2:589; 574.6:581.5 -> 0.95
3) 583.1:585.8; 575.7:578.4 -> 1.03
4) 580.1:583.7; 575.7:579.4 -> 1.05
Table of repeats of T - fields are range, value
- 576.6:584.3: 16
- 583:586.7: 15.6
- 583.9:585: 15.9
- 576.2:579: 15.7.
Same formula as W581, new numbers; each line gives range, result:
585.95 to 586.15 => 14.9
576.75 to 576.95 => 16.1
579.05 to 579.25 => 15.9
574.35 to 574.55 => 15.9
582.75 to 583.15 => 16.1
